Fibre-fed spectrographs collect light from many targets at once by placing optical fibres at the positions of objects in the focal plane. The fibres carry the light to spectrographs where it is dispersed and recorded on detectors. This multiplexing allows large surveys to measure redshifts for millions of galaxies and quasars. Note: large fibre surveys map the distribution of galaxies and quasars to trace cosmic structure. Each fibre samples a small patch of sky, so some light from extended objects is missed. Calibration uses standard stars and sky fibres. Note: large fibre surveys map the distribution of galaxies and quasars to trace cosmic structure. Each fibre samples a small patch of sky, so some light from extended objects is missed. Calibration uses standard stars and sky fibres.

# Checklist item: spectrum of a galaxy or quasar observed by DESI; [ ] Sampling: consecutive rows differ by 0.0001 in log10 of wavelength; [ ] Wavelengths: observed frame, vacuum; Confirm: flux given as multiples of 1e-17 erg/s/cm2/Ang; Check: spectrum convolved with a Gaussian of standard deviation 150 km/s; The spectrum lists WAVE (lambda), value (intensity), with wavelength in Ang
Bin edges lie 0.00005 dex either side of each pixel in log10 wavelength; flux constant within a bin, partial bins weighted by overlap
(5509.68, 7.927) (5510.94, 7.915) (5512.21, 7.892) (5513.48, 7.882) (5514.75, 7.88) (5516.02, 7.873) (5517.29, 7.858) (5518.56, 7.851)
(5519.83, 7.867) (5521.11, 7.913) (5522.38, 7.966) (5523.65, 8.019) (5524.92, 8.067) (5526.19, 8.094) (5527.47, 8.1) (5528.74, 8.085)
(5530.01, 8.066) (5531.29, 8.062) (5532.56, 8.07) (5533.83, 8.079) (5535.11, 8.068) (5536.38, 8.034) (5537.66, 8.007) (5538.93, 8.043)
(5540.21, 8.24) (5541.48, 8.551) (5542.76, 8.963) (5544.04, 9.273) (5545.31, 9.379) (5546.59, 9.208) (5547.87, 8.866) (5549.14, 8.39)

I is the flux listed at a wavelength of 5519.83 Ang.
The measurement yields 7.867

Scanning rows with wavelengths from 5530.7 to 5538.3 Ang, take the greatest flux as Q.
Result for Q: 8.079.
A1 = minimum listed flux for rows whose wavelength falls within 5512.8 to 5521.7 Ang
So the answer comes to 7.851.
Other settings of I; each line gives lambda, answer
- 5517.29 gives 7.858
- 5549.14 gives 8.39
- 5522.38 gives 7.966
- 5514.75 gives 7.88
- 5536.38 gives 8.034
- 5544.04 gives 9.273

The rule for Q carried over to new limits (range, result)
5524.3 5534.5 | 8.1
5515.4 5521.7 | 7.913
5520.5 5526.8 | 8.094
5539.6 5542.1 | 8.551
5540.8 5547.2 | 9.379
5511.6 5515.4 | 7.892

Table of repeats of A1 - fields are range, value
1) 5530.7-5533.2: 8.062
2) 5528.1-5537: 8.034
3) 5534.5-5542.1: 8.007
